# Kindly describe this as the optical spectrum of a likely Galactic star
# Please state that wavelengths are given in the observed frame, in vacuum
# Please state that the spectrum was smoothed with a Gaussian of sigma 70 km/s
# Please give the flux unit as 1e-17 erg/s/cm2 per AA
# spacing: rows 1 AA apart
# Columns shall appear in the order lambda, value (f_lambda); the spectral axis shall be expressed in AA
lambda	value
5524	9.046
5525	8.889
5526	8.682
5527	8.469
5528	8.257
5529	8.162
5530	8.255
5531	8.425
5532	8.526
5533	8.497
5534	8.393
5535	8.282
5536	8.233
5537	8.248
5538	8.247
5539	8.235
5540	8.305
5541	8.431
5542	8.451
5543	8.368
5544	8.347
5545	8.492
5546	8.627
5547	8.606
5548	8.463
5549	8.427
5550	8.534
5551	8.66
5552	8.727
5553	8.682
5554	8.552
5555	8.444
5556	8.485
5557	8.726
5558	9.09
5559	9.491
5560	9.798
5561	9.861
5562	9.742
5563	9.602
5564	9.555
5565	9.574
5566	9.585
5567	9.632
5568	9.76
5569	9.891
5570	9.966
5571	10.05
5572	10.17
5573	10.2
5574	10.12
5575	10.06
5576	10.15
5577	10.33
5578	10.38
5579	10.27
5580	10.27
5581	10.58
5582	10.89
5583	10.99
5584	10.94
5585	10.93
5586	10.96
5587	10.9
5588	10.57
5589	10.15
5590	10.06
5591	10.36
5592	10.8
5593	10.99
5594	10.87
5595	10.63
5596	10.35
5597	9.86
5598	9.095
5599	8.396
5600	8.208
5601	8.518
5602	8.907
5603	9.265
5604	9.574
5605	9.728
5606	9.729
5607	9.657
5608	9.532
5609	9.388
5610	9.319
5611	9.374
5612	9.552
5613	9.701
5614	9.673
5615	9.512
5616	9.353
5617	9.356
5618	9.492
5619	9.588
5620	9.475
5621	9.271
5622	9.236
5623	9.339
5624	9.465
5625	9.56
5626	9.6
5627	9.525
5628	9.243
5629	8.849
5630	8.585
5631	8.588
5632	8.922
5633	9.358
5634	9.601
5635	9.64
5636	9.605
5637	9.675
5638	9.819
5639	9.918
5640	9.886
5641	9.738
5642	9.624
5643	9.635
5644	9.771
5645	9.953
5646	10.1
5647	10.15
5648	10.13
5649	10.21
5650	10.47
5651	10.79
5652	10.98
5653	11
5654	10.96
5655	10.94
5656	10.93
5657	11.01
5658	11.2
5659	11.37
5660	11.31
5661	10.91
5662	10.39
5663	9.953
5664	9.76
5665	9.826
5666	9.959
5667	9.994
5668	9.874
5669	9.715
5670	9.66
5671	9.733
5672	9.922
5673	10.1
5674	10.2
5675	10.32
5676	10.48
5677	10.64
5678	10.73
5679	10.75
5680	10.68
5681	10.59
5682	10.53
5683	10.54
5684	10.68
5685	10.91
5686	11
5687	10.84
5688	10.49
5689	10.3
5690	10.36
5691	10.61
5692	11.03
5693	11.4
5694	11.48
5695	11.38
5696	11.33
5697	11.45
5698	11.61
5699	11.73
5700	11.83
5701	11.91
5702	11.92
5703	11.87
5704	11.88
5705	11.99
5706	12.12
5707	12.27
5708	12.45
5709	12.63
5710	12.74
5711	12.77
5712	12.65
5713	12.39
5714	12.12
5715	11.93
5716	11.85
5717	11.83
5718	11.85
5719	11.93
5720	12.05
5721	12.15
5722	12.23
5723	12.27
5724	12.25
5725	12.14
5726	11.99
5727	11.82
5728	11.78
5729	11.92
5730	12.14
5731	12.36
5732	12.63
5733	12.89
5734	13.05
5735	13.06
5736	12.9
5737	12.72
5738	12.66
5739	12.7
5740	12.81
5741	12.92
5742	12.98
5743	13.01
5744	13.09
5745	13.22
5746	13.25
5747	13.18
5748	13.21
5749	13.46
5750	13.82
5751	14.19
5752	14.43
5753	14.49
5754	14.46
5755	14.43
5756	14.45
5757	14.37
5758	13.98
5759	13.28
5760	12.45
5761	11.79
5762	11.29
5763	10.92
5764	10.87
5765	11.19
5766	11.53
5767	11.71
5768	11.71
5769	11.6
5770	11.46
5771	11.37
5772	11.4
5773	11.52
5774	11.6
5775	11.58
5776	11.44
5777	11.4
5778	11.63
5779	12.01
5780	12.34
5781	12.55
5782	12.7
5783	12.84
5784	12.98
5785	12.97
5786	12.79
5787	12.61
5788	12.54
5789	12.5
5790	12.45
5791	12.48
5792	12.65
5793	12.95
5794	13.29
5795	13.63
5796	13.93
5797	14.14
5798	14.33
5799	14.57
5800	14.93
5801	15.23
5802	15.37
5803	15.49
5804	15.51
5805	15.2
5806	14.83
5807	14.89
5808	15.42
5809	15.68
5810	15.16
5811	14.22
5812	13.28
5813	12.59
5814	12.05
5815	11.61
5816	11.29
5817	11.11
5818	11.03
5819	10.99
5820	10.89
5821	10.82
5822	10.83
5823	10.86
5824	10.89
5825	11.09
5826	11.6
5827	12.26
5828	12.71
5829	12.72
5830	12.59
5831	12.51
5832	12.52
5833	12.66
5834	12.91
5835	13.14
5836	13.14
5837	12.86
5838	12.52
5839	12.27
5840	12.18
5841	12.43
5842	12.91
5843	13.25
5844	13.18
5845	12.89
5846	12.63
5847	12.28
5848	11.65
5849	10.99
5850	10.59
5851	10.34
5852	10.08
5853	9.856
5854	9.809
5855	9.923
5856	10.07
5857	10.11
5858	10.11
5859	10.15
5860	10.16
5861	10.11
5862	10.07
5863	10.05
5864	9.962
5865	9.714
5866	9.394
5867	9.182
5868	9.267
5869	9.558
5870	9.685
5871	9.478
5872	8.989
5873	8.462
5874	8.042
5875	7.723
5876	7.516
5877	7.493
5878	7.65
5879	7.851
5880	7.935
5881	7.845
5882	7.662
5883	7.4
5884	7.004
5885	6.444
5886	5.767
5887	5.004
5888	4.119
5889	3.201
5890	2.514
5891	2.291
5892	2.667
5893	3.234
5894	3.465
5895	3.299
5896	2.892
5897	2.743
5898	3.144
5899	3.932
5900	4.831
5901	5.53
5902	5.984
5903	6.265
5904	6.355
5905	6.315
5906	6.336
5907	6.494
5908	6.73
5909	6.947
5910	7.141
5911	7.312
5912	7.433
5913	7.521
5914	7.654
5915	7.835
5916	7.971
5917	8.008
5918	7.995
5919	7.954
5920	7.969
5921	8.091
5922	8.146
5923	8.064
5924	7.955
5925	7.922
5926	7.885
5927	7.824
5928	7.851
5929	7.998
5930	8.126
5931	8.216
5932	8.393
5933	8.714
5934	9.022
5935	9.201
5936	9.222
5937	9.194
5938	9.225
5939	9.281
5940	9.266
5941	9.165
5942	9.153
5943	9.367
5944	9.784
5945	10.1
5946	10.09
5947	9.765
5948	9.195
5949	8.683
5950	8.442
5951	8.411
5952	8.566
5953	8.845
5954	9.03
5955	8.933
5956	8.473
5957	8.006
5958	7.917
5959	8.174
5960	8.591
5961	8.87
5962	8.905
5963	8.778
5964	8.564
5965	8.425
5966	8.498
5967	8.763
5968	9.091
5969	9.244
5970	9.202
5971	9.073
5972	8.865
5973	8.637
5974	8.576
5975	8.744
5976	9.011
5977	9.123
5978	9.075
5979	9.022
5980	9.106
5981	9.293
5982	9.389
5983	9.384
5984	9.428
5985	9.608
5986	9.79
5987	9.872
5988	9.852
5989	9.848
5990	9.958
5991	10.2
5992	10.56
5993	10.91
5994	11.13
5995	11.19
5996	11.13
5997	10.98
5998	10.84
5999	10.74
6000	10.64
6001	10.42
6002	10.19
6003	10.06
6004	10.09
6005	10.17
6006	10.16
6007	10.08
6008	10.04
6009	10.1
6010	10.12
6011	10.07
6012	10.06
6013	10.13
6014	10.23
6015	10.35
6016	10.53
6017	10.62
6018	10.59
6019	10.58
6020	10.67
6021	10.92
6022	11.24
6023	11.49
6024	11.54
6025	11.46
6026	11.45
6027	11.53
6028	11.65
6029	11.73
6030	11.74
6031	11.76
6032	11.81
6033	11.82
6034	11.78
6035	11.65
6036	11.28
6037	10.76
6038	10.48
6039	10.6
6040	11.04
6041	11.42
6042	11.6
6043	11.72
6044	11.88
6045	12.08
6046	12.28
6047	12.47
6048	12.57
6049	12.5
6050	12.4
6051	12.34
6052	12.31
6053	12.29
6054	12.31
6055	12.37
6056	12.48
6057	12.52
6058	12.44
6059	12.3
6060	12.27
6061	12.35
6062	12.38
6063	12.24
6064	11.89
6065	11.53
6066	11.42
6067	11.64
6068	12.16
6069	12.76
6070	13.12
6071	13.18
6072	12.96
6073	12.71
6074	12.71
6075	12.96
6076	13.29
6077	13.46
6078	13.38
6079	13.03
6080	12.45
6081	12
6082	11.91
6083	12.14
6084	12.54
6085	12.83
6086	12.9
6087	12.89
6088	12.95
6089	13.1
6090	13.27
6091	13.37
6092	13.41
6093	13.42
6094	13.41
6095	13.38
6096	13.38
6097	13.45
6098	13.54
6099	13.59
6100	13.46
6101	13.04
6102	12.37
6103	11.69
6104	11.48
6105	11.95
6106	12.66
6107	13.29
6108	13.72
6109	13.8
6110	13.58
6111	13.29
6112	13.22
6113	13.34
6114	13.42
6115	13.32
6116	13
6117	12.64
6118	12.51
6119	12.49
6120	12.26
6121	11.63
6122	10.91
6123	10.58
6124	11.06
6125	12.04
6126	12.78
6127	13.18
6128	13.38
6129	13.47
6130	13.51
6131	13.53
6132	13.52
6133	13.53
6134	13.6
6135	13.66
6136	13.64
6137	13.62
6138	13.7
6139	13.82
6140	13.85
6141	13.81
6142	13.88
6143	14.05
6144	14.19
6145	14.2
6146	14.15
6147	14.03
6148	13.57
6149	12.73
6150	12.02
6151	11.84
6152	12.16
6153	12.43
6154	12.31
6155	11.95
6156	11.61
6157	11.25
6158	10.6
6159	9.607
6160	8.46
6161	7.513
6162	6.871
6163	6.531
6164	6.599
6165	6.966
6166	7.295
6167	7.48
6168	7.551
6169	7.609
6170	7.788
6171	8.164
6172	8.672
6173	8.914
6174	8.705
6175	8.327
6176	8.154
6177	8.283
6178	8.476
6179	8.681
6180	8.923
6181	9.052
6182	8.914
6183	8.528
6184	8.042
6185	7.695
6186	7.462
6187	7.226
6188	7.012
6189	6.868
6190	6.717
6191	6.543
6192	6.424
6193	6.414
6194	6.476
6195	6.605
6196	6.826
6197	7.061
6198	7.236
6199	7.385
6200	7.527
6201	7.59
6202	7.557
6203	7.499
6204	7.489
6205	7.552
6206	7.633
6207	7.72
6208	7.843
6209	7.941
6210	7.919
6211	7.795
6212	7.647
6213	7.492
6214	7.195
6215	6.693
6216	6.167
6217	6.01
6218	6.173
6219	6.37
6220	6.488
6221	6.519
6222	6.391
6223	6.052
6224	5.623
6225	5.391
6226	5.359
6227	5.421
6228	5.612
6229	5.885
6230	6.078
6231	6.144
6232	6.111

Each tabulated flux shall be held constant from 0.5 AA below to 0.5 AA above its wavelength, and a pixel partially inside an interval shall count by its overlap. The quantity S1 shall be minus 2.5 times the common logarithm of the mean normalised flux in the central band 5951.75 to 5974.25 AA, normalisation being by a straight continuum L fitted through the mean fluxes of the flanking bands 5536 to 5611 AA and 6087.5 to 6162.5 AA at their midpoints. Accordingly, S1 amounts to 0.33 mag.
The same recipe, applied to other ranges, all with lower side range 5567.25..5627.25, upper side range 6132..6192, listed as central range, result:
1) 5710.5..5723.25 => -0.22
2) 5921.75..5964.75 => 0.15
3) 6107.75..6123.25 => -0.25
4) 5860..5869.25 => 0.03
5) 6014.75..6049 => -0.13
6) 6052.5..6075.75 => -0.22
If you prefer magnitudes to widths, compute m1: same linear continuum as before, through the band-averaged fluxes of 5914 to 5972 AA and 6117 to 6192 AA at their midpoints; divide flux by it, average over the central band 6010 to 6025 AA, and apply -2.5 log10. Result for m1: -0.14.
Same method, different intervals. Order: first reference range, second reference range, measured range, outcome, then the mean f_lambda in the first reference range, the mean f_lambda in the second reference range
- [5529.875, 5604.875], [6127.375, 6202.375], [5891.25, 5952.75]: 0.298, 9.43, 9.93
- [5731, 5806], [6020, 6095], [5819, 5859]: 0.097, 13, 12.2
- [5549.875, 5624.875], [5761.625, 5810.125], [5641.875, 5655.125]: 0.039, 9.72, 13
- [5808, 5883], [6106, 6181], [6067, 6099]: -0.143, 11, 11.5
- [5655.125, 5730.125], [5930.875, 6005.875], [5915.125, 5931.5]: 0.207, 11.2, 9.37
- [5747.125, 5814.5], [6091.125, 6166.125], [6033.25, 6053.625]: 0.072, 13.1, 12.4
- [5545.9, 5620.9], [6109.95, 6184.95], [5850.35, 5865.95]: 0.043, 9.68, 11.2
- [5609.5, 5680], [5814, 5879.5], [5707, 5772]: -0.211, 9.94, 10.8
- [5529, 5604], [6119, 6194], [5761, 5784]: -0.194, 9.42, 10.5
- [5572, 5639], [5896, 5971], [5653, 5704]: -0.149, 9.78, 7.99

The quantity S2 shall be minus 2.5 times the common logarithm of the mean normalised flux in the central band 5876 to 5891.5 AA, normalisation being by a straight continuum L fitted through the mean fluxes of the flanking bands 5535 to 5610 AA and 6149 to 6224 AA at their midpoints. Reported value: 0.40 mag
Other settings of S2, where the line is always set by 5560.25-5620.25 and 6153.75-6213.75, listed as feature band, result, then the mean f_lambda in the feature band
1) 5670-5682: -0.079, 10.4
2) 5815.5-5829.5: -0.236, 11.4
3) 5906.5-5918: 0.195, 7.4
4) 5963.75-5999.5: -0.116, 9.59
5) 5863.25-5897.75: 0.328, 6.63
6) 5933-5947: -0.074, 9.38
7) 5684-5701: -0.163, 11.1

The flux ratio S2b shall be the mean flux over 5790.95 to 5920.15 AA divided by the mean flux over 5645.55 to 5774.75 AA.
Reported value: 0.84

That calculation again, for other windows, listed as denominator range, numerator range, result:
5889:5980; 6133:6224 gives 1.17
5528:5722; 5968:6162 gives 1.17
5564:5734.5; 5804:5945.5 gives 0.88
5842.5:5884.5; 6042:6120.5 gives 1.31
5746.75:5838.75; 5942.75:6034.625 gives 0.77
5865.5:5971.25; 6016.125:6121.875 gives 1.62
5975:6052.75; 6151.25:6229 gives 0.72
